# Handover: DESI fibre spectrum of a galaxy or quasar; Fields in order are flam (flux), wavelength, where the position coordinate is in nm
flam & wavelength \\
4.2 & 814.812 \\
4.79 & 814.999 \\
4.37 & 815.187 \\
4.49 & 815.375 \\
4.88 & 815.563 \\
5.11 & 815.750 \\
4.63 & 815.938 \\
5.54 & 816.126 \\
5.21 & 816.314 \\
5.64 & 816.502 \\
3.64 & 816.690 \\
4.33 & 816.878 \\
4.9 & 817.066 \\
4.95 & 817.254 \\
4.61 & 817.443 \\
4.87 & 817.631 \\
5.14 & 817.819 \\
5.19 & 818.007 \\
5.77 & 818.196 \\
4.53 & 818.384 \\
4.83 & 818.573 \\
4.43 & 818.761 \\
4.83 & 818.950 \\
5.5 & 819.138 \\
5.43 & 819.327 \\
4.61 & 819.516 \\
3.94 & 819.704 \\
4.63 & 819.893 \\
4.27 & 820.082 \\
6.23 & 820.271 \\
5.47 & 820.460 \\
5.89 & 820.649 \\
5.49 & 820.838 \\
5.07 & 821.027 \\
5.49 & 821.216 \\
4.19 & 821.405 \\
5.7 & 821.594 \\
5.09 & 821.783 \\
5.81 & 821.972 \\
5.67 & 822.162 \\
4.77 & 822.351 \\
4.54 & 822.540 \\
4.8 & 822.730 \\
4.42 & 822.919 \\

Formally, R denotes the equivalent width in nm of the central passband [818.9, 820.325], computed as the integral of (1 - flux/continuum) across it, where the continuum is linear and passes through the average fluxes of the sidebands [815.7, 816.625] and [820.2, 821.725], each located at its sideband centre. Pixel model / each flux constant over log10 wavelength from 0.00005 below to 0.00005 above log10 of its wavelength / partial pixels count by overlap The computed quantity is 0.122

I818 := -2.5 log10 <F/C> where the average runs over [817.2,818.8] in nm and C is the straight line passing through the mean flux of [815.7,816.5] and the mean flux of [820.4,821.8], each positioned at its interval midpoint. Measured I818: 0.06 mag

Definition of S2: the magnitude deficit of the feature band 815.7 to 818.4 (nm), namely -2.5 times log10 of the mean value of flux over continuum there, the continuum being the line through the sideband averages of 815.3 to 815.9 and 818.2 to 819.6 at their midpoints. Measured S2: -0.02 mag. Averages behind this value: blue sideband 4.82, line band 4.95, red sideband 4.94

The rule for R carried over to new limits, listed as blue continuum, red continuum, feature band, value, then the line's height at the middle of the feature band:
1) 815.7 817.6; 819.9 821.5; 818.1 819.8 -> 0.06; 5.06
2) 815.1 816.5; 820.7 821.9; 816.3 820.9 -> 0.10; 5.08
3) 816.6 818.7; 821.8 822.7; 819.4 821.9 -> -0.03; 5.03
